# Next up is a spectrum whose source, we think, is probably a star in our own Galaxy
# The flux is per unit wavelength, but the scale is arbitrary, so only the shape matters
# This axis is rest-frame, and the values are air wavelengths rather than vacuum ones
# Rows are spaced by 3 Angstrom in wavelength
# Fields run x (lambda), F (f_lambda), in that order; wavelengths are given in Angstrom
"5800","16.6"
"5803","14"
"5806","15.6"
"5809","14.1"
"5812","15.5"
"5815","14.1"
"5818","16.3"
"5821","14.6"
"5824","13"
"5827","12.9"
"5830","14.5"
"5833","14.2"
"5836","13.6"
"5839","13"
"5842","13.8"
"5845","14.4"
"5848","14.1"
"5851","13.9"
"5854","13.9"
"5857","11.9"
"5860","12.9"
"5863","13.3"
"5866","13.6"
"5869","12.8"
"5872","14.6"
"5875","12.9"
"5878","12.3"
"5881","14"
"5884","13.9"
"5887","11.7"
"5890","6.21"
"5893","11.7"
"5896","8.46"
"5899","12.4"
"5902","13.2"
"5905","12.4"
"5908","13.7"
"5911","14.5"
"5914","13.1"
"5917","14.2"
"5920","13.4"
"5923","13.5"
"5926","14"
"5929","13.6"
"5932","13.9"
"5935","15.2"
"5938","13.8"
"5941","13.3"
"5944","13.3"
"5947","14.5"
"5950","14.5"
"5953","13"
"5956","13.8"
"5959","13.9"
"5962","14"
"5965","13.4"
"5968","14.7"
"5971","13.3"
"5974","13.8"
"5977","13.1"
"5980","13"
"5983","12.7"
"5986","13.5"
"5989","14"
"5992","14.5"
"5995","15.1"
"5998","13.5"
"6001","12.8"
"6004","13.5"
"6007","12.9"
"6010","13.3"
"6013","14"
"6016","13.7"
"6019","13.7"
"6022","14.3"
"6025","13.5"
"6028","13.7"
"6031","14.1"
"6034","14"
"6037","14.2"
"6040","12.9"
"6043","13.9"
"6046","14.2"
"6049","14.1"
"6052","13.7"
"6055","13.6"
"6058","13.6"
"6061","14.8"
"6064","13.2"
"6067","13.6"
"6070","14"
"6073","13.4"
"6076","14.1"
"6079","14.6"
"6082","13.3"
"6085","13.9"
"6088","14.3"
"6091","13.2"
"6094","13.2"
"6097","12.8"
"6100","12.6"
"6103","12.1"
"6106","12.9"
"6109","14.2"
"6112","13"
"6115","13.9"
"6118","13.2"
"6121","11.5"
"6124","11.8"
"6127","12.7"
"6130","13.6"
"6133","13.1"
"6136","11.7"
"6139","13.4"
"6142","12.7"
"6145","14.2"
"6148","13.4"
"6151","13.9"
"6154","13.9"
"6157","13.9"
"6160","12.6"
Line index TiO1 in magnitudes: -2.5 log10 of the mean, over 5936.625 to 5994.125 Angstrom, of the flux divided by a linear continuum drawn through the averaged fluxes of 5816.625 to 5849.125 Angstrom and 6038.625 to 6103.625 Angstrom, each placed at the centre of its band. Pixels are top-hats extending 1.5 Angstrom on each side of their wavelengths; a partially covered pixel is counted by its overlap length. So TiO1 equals 0.007 mag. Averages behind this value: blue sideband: 14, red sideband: 13.6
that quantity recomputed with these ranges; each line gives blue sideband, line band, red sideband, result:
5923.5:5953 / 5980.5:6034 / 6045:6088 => 0.02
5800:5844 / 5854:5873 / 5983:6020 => 0.08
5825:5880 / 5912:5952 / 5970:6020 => -0.03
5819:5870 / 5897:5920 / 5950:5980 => 0.03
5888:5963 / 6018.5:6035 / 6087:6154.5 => -0.07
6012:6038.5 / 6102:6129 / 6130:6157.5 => 0.05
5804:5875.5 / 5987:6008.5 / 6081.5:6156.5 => -0.02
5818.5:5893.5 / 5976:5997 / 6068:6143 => -0.04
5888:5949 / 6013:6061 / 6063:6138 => -0.06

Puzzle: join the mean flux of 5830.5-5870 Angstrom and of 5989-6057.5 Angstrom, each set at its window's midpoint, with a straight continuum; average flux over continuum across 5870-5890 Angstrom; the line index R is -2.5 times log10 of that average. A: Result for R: 0.07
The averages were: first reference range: 13.5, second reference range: 13.8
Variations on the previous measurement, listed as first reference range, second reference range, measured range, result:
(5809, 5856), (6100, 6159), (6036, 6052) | -0.04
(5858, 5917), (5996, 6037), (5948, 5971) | -0.06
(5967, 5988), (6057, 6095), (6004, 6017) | 0.01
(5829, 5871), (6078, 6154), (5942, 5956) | -0.03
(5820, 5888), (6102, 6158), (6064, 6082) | -0.05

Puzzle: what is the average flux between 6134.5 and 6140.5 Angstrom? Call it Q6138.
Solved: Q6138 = 12.5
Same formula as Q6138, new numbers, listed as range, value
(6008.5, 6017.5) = 13.7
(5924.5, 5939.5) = 14.1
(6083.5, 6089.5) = 14.1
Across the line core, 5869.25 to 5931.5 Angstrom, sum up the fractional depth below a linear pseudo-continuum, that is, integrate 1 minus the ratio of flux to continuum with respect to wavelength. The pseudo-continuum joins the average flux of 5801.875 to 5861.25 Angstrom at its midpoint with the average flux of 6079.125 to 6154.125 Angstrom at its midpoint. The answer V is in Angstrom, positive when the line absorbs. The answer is 5.0 Angstrom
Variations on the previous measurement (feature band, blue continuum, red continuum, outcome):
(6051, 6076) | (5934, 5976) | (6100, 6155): -0.8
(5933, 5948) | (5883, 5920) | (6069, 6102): -1.9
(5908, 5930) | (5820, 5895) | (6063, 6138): -1.1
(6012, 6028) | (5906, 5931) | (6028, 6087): 0.0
